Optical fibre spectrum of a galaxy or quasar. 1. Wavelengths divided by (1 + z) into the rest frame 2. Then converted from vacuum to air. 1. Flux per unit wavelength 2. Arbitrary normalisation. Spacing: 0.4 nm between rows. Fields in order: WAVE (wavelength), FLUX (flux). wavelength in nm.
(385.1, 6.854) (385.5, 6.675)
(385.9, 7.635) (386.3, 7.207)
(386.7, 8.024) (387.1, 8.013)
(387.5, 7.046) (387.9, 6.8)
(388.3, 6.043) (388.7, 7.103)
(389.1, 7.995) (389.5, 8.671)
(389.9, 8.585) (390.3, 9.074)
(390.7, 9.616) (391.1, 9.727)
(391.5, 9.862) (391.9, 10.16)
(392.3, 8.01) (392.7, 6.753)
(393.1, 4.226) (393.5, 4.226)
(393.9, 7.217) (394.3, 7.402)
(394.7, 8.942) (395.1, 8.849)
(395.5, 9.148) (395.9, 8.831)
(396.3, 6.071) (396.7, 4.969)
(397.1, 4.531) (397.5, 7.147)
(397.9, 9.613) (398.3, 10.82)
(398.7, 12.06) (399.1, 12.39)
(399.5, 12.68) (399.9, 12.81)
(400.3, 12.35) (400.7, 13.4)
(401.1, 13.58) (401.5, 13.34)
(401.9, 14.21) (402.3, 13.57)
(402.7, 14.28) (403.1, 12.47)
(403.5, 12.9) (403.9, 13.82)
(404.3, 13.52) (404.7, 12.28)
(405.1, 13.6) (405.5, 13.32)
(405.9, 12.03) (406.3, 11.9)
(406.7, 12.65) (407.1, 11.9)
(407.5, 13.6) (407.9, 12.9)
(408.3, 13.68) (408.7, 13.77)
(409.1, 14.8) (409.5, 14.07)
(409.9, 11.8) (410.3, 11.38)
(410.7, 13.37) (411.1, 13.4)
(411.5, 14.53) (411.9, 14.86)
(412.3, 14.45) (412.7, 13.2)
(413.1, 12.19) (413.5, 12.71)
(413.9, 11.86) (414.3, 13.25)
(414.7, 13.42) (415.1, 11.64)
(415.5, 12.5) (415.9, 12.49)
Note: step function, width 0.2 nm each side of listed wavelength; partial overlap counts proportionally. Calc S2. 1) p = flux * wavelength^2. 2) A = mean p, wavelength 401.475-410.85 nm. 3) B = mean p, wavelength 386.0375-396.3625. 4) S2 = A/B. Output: 1.8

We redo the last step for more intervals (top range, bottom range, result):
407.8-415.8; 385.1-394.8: 1.91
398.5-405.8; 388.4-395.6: 1.72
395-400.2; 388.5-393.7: 1.20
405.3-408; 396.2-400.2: 1.39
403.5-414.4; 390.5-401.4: 1.53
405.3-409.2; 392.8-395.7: 1.95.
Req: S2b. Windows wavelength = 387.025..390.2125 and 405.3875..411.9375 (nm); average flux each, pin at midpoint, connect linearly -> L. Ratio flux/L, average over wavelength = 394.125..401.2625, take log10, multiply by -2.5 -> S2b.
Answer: 0.05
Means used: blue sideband 7.57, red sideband 13.1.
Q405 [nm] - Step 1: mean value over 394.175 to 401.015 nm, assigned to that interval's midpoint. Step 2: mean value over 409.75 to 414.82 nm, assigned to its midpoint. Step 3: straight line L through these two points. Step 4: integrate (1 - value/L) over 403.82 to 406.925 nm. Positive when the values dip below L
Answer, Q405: -0.38 nm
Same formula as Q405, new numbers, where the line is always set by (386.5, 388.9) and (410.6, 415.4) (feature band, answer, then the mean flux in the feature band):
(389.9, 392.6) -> -0.42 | 9.25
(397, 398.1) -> 0.26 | 7.33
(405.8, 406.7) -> -0.04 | 12.1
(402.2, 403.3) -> -0.27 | 13.4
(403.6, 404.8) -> -0.23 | 13.3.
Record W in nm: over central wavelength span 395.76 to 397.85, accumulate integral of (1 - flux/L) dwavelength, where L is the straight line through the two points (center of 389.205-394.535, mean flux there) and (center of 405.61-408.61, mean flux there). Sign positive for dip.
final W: 0.67 nm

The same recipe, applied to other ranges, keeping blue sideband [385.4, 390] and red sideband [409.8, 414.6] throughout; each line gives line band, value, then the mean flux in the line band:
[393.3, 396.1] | 0.40 nm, 7.8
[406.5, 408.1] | -0.10 nm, 12.8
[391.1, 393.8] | 0.36 nm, 7.39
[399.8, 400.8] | -0.23 nm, 12.8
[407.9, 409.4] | -0.20 nm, 13.9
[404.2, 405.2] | -0.15 nm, 13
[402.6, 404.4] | -0.36 nm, 13.3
